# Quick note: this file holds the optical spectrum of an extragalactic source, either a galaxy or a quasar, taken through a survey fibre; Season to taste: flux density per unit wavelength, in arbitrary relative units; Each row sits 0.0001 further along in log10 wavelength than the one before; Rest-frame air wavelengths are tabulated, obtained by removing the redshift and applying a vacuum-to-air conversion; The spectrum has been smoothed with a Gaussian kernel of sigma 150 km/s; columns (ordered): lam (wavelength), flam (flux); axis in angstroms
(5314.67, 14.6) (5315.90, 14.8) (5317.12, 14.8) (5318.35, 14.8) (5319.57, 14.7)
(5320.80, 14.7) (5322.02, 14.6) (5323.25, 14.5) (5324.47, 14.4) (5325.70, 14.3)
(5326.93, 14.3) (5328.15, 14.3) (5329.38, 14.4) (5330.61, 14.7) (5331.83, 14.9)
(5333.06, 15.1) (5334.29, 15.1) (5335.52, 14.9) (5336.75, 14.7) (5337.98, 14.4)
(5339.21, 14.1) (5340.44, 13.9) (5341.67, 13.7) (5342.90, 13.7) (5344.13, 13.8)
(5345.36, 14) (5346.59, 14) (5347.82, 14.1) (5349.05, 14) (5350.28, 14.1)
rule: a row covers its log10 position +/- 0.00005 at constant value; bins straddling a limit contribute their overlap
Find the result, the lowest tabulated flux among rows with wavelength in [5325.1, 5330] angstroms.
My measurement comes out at 14.3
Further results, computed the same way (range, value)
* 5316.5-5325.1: 14.4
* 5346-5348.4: 14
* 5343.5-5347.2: 13.8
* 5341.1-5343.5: 13.7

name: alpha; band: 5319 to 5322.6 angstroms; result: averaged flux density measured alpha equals 14.7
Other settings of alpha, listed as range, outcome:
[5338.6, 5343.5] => 13.8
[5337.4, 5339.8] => 14.2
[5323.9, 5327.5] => 14.3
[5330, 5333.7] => 14.9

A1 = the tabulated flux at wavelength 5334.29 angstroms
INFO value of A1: 15.1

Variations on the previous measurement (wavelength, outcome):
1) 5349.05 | 14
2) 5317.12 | 14.8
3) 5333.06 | 15.1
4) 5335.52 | 14.9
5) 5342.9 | 13.7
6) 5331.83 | 14.9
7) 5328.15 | 14.3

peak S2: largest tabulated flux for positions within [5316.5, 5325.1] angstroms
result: 14.8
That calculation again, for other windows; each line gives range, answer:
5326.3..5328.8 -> 14.3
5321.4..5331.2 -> 14.7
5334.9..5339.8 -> 14.9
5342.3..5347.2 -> 14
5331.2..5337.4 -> 15.1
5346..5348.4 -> 14.1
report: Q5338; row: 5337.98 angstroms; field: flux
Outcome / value 14.4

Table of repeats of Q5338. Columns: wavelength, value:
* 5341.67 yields 13.7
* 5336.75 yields 14.7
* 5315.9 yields 14.8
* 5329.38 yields 14.4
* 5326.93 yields 14.3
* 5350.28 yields 14.1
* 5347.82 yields 14.1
